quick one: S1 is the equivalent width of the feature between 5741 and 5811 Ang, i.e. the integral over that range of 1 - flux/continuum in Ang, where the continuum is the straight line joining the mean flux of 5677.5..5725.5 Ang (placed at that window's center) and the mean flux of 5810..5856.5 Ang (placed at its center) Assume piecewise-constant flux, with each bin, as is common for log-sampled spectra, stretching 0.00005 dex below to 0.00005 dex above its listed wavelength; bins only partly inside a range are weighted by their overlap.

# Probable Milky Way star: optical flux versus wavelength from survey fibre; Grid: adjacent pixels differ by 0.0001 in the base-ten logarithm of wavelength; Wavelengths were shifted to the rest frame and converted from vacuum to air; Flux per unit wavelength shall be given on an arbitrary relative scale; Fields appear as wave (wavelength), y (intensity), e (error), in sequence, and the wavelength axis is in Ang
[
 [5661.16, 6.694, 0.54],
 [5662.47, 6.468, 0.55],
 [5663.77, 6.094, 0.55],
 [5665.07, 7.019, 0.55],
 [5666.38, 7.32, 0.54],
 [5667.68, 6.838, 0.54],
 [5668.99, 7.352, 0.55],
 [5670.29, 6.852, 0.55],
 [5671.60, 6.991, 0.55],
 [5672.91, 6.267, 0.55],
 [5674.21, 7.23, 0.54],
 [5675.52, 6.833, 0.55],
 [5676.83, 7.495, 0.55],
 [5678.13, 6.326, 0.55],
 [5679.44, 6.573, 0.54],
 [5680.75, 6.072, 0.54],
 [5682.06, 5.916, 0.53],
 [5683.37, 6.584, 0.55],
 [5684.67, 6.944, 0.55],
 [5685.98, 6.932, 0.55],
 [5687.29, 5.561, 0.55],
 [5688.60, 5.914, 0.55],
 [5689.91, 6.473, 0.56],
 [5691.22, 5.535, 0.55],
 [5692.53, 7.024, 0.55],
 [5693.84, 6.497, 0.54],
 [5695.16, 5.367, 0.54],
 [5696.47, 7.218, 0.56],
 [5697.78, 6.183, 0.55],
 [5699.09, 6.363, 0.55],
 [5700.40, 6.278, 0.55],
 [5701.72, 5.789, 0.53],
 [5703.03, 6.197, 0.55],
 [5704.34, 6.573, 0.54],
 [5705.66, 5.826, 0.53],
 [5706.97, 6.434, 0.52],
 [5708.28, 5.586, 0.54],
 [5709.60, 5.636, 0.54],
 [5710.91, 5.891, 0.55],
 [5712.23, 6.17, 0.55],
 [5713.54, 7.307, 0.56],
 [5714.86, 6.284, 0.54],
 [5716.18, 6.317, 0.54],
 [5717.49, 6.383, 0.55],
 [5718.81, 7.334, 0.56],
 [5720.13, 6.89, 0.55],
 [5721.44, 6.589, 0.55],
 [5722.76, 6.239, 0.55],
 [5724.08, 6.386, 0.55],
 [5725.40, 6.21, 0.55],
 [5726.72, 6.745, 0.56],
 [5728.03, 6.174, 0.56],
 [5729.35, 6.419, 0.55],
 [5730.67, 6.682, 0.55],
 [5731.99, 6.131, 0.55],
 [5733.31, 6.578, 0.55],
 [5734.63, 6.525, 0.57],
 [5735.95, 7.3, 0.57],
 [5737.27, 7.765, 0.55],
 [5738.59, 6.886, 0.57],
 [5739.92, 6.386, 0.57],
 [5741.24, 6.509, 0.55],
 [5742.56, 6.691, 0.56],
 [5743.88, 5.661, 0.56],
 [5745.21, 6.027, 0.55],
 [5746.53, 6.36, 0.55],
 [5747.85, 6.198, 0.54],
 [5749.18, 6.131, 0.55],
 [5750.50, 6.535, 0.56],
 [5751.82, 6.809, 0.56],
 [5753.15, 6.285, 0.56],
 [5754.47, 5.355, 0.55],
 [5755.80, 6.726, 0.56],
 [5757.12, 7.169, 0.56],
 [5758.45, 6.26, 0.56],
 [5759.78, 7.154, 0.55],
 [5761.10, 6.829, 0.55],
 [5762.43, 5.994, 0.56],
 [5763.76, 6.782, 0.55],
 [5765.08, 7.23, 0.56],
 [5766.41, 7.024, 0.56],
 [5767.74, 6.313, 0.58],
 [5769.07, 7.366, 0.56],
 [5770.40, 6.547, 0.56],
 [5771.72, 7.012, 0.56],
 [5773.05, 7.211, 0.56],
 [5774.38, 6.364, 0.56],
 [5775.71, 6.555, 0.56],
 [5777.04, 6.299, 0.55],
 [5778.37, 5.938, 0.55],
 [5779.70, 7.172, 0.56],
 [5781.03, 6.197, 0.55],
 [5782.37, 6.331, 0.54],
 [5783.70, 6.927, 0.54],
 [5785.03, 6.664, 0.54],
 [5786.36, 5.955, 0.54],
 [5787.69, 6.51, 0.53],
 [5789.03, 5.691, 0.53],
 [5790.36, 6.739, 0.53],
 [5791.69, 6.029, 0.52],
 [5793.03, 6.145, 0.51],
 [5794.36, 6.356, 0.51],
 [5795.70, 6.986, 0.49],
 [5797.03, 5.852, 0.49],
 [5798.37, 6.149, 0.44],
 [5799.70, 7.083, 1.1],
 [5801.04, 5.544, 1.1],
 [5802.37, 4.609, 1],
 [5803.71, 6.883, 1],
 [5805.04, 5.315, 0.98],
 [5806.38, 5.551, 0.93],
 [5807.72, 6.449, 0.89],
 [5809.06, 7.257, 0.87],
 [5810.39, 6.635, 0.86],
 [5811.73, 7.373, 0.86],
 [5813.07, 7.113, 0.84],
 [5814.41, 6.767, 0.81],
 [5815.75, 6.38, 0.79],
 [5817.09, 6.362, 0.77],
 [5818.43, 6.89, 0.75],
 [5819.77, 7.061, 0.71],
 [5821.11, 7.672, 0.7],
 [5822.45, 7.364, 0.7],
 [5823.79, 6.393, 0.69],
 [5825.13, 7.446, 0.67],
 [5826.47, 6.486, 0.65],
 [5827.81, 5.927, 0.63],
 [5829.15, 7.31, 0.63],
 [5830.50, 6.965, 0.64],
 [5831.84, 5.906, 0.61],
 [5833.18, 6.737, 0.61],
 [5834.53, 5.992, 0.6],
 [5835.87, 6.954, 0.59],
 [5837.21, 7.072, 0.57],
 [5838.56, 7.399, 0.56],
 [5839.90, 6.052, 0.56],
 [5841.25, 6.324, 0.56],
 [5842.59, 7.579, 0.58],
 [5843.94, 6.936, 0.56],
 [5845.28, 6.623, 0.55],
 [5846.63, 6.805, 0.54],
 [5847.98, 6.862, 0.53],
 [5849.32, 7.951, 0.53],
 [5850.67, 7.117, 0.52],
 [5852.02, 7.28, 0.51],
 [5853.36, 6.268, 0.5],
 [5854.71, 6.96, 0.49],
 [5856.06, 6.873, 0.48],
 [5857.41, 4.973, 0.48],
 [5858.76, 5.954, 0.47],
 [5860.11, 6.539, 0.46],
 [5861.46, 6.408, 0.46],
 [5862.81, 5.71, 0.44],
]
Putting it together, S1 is 2.1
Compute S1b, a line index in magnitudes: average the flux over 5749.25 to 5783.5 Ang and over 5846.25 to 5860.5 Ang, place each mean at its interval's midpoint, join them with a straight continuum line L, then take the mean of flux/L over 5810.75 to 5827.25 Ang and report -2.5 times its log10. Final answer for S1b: -0.043 mag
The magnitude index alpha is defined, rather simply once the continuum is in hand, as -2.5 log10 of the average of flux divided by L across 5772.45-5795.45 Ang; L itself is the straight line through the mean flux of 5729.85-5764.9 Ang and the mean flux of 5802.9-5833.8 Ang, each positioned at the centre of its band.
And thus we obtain 0.033 mag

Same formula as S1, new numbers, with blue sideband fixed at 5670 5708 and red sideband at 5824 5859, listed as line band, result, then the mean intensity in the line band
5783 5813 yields 1.4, 6.32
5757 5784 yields -0.4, 6.68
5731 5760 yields 0.1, 6.51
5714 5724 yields -0.2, 6.58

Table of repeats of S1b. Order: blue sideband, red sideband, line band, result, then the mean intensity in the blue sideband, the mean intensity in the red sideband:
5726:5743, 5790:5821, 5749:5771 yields -0.01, 6.68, 6.43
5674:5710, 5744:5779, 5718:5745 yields -0.02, 6.33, 6.54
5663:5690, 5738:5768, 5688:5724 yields 0.05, 6.65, 6.49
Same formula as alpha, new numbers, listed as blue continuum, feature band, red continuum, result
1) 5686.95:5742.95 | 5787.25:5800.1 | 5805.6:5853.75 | 0.06 mag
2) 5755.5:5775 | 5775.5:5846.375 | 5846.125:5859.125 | 0.03 mag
